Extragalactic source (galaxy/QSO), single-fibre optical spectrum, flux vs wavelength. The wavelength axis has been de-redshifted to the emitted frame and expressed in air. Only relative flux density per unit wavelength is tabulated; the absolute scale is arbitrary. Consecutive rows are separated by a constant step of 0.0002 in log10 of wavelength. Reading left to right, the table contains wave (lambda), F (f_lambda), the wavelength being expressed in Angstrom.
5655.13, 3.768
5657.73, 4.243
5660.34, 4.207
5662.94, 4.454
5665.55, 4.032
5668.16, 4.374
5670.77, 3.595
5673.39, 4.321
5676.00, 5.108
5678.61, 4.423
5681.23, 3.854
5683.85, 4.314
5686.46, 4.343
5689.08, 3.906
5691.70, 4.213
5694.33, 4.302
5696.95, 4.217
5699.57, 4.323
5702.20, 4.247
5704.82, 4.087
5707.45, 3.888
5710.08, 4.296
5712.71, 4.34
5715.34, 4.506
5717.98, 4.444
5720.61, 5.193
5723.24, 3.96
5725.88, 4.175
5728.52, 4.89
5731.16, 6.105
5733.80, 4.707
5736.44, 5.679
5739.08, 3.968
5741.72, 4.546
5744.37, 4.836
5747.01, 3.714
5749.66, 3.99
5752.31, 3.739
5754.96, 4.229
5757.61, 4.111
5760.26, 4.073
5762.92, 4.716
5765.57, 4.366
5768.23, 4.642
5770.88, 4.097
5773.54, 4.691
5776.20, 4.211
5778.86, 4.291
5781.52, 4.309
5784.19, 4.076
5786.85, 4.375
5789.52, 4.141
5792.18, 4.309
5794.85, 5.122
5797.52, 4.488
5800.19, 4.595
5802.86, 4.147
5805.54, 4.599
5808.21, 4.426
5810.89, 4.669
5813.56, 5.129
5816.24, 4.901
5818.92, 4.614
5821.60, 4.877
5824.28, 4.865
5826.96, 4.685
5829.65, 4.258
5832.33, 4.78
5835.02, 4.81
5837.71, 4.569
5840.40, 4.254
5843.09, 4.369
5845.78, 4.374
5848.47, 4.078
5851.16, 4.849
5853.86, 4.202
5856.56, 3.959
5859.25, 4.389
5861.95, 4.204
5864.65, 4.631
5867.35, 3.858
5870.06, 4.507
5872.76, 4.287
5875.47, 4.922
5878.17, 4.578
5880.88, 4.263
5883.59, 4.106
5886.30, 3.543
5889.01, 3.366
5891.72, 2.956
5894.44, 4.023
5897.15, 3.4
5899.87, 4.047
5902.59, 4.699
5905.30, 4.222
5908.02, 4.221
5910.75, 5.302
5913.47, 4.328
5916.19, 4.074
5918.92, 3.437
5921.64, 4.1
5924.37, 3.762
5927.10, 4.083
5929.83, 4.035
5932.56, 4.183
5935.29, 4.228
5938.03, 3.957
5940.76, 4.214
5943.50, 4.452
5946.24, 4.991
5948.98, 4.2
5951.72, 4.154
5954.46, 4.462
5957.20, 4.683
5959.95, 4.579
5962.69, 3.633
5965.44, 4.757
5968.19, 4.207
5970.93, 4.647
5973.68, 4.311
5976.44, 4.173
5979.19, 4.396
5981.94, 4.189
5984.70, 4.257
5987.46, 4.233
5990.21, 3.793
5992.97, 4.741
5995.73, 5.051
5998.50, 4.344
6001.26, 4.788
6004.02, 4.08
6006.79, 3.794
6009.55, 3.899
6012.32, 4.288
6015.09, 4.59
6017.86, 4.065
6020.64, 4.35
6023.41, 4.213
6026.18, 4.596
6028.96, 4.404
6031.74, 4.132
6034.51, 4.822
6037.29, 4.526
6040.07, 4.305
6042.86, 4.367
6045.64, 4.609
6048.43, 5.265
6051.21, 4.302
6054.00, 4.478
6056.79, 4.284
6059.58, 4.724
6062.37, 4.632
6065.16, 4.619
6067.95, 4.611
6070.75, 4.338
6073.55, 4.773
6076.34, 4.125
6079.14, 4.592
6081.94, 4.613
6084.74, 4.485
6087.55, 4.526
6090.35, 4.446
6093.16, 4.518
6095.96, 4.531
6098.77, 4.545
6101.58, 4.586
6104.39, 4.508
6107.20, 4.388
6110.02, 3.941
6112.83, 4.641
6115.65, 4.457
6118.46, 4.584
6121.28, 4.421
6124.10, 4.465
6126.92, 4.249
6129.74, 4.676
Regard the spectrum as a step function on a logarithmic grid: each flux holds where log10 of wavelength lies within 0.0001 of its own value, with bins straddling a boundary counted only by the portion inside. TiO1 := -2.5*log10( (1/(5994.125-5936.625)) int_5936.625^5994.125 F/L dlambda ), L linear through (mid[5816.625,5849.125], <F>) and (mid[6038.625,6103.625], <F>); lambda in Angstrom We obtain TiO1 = 0.05 mag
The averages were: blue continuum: 4.56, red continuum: 4.53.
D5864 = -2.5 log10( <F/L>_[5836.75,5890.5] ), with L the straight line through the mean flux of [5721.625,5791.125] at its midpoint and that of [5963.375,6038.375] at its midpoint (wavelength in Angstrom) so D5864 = 0.03 mag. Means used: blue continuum 4.41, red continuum 4.35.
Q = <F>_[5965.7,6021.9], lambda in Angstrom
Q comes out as 4.32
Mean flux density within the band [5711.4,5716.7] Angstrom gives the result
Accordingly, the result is 4.42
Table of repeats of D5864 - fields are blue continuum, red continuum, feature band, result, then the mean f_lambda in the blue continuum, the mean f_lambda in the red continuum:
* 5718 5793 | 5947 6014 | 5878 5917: 0.08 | 4.43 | 4.33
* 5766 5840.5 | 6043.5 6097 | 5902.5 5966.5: 0.07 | 4.54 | 4.55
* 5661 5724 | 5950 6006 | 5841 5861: 0.00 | 4.28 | 4.37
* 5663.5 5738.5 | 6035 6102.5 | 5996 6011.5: 0.07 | 4.42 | 4.54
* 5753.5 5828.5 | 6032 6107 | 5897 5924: 0.08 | 4.49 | 4.54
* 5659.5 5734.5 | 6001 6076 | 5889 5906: 0.15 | 4.37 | 4.43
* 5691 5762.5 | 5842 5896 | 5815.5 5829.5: -0.12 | 4.4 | 4.17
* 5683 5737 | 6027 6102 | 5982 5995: 0.06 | 4.47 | 4.52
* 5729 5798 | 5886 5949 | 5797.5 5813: -0.04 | 4.45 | 4.08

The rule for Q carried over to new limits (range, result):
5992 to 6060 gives 4.43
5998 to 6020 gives 4.23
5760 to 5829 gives 4.52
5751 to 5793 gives 4.27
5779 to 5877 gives 4.49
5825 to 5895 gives 4.27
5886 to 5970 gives 4.15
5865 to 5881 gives 4.43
